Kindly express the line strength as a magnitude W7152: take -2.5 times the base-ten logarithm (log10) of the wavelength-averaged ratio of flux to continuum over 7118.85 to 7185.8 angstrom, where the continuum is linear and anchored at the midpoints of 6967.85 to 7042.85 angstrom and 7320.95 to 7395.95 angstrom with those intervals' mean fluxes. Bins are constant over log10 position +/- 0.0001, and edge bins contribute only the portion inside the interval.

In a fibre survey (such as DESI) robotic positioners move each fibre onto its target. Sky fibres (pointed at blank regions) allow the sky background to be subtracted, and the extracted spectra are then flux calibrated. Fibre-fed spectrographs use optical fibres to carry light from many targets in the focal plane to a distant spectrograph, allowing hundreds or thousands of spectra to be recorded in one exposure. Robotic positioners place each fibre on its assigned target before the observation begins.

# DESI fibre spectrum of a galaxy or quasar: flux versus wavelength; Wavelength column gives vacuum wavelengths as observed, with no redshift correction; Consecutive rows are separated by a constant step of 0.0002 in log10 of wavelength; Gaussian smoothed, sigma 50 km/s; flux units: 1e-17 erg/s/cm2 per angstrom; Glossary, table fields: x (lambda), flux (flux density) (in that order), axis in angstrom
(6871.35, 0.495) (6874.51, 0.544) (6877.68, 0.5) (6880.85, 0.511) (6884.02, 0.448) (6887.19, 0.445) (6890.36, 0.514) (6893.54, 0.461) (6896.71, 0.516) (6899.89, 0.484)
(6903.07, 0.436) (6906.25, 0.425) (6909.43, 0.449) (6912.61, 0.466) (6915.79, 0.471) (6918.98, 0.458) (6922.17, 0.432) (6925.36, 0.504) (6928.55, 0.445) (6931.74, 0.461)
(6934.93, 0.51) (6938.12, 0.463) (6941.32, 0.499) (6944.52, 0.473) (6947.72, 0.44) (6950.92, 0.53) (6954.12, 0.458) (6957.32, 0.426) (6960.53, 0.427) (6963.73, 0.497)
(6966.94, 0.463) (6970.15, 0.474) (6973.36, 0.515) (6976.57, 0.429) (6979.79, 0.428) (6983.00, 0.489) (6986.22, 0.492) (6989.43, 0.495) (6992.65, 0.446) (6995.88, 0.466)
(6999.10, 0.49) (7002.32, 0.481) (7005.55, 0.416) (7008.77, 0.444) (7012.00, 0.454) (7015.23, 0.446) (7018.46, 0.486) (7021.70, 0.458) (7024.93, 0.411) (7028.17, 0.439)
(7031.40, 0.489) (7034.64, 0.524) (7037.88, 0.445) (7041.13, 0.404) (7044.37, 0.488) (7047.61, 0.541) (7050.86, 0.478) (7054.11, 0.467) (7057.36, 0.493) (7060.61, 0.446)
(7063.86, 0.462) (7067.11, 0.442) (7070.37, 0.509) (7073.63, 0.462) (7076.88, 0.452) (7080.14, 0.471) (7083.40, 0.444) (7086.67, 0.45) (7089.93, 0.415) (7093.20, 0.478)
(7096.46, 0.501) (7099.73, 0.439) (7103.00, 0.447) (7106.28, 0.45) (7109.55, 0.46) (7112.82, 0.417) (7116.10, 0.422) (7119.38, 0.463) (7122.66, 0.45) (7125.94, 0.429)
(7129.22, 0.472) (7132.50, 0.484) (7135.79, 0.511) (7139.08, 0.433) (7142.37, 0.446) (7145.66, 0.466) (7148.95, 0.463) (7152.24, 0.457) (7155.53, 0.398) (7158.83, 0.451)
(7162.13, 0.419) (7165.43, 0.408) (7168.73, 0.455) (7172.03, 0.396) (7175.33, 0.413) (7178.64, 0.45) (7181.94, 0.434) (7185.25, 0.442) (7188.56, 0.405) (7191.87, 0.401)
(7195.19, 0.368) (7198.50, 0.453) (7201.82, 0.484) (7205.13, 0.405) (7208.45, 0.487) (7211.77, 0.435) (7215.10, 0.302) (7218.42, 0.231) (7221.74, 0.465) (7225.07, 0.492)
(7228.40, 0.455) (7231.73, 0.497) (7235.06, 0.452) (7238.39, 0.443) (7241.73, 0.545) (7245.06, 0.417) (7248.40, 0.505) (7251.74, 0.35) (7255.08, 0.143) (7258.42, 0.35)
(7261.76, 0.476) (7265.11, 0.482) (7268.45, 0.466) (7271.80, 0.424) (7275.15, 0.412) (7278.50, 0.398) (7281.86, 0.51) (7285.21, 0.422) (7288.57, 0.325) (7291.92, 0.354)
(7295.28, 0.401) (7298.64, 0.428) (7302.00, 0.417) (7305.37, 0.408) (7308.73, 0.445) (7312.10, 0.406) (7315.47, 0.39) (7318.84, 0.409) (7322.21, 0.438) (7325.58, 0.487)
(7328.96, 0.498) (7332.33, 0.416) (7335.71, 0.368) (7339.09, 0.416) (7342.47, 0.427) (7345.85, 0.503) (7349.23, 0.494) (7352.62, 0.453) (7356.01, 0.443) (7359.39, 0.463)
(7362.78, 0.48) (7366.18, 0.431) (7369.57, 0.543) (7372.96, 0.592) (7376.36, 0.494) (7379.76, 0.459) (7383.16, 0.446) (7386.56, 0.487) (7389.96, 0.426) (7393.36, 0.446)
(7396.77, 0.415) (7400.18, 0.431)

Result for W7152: 0.043 mag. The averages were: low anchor 0.462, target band 0.444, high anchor 0.464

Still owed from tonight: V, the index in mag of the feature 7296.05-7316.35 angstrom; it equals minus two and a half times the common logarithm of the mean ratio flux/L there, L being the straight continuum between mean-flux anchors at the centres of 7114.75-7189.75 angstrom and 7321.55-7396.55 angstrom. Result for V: 0.10 mag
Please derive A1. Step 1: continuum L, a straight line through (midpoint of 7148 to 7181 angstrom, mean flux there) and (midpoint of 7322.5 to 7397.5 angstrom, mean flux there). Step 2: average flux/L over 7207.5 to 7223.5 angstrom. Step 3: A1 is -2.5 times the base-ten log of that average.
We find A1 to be 0.16 mag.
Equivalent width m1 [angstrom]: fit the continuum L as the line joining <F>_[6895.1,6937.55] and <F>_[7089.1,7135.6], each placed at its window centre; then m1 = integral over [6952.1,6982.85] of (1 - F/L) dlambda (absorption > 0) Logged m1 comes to 0.2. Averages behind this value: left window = 0.466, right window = 0.454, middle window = 0.46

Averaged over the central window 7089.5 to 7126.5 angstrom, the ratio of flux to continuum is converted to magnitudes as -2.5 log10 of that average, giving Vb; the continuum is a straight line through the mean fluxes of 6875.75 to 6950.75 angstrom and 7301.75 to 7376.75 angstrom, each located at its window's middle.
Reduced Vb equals 0.033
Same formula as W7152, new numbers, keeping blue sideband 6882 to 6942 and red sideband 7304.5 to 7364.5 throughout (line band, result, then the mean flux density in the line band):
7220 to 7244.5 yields -0.06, 0.475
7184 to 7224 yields 0.11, 0.407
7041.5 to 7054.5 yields -0.06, 0.487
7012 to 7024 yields 0.00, 0.459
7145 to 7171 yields 0.04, 0.438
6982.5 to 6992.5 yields -0.05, 0.486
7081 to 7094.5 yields 0.02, 0.447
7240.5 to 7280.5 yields 0.08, 0.413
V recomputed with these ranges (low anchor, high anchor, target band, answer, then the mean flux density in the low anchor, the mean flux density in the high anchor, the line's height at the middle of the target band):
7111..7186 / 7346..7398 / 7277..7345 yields 0.112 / 0.443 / 0.473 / 0.465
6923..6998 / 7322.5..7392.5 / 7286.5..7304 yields 0.205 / 0.471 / 0.466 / 0.466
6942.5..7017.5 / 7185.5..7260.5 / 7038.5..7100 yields -0.047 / 0.465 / 0.414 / 0.446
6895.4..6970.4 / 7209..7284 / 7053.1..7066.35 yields -0.041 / 0.467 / 0.421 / 0.448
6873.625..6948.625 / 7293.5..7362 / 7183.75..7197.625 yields 0.106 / 0.473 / 0.436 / 0.448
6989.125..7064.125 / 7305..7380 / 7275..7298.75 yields 0.134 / 0.465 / 0.456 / 0.457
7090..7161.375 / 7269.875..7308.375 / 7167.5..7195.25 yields 0.045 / 0.453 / 0.411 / 0.438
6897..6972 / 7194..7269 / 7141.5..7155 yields -0.049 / 0.466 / 0.422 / 0.434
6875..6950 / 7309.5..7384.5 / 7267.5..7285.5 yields 0.050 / 0.472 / 0.457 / 0.459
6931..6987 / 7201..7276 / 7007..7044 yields 0.008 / 0.471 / 0.422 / 0.459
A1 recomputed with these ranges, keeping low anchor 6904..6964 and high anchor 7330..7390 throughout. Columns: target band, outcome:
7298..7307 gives 0.12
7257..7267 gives 0.06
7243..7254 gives 0.13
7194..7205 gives 0.07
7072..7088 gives 0.02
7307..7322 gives 0.12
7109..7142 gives 0.03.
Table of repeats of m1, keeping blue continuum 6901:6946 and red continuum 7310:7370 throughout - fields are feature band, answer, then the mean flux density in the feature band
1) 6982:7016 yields -0.3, 0.465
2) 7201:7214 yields 0.2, 0.444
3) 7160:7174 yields 1.0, 0.421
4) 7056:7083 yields -0.5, 0.466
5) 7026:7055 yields -1.0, 0.474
